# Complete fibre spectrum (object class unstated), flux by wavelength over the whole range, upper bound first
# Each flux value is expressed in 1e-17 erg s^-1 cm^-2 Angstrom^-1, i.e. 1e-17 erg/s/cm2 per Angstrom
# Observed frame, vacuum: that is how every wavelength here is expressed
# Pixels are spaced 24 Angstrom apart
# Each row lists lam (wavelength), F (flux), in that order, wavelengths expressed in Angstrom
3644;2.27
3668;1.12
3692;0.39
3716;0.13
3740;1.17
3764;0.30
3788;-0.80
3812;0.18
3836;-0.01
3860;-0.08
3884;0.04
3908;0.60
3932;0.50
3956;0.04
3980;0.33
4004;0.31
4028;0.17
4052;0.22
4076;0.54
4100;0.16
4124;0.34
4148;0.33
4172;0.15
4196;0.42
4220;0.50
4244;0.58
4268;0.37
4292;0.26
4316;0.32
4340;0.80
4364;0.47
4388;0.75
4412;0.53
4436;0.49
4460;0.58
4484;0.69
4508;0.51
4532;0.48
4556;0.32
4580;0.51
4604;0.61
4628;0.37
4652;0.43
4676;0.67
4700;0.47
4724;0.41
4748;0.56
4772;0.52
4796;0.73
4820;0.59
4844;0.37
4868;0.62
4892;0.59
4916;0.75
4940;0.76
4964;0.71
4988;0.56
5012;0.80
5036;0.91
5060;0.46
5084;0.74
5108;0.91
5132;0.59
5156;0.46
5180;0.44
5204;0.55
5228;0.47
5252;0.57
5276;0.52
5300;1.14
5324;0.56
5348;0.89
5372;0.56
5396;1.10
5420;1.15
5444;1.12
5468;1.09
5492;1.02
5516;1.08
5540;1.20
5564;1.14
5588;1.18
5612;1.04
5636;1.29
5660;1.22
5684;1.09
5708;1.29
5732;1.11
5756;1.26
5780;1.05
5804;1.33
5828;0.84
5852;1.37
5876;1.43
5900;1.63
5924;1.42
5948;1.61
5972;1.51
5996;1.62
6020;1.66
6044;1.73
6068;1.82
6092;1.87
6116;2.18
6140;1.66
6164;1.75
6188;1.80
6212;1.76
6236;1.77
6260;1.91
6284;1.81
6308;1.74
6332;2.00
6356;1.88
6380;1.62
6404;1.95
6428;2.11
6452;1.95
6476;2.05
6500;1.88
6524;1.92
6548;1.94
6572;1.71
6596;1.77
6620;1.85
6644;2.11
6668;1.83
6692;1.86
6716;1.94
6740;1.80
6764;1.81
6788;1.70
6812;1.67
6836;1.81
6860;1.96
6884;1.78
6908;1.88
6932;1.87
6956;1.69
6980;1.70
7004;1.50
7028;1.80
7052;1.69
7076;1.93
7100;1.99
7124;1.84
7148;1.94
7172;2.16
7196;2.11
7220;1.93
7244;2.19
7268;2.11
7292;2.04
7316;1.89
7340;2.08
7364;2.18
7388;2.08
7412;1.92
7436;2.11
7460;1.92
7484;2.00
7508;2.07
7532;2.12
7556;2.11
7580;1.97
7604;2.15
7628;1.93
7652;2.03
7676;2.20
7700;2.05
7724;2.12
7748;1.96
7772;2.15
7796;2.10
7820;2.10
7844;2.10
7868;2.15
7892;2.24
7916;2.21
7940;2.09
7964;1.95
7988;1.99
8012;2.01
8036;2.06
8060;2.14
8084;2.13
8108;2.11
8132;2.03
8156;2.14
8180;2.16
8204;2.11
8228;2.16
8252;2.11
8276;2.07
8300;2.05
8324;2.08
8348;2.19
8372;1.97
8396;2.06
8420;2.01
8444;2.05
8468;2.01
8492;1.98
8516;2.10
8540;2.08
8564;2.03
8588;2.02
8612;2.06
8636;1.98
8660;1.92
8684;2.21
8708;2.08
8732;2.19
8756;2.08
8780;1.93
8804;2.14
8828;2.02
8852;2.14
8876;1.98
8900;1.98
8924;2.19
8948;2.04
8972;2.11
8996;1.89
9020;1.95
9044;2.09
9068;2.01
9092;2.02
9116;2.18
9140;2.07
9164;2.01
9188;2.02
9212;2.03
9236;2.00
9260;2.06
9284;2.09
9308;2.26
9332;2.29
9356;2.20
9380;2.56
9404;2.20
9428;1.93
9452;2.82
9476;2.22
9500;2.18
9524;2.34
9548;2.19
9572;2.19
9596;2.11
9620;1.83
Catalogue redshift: 0.353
